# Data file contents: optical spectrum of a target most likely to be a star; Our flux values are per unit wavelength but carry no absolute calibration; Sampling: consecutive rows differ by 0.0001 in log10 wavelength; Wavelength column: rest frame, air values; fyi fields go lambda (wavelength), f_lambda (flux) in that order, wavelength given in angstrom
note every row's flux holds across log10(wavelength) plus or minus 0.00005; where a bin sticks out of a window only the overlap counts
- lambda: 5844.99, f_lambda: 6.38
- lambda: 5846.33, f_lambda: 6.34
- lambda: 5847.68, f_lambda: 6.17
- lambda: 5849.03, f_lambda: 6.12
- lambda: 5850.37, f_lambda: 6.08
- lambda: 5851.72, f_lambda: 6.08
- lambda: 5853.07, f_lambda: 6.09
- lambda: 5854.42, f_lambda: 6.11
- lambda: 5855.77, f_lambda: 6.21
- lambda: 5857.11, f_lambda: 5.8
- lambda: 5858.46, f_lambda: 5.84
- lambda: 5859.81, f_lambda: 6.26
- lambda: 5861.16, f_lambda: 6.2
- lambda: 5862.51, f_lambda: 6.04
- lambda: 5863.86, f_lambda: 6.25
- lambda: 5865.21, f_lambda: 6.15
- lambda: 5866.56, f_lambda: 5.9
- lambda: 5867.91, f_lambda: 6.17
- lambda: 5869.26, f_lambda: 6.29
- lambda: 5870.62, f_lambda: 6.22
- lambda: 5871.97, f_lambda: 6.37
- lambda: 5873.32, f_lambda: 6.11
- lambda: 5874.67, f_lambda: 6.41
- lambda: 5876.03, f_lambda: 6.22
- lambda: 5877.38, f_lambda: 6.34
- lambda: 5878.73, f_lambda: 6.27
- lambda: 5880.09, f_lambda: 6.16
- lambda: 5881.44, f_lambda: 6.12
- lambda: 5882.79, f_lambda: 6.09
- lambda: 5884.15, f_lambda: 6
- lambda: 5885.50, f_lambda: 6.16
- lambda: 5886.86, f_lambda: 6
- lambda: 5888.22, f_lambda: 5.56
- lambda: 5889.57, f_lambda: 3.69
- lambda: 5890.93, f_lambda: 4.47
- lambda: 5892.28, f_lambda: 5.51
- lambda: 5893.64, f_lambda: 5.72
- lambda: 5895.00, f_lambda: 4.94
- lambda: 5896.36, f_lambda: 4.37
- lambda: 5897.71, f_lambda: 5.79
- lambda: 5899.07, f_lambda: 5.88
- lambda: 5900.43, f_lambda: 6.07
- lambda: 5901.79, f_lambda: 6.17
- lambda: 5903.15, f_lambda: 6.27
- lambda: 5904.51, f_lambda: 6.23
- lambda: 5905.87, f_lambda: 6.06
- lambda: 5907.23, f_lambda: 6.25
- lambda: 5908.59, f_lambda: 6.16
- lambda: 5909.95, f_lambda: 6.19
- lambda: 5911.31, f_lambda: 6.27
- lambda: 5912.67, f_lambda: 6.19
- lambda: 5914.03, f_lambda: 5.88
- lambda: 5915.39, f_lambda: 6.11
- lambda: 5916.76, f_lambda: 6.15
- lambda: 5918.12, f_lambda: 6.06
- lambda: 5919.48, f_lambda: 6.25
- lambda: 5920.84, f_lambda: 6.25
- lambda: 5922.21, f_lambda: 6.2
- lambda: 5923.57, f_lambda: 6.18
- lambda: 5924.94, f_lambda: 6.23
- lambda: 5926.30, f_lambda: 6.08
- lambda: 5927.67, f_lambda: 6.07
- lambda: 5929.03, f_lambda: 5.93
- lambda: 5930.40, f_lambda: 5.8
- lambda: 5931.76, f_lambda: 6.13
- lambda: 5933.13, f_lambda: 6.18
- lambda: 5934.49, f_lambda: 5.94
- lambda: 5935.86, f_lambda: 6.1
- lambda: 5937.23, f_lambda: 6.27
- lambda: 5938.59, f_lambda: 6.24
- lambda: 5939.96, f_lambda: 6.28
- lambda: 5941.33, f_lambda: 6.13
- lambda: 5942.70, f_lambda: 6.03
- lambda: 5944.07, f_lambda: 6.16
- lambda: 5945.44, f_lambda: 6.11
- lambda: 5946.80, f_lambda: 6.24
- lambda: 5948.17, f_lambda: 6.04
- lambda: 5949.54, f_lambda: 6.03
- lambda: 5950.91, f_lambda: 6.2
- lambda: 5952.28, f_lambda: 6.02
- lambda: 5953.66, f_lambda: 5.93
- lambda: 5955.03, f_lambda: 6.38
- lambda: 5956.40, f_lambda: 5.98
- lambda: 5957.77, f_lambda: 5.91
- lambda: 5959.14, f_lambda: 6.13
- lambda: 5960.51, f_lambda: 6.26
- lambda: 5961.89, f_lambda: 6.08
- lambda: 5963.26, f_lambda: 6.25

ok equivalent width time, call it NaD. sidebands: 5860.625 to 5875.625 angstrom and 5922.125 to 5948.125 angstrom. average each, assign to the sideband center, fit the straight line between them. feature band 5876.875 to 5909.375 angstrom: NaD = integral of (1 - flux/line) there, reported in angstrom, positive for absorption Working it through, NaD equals 2.1 angstrom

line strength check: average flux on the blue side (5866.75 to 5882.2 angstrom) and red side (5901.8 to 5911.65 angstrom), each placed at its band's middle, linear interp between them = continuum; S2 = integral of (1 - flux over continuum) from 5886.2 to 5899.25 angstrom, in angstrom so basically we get 2.2 angstrom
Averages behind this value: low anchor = 6.23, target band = 5.17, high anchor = 6.2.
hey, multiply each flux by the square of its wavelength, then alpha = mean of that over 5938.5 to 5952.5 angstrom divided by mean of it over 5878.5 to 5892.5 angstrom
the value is 1.11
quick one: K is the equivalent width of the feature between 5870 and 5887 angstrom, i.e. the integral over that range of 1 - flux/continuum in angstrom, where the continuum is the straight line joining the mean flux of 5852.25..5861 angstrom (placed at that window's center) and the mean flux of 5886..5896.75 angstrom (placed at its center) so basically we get -2.4 angstrom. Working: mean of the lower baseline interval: 6.06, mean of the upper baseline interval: 5.06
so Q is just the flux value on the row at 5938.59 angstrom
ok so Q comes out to 6.24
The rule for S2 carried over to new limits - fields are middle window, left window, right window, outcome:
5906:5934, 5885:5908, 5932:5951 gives -1.2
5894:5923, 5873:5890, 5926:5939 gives 0.2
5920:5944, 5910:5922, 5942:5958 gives 0.0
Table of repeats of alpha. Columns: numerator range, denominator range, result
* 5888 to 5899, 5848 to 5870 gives 0.84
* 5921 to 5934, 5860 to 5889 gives 1.01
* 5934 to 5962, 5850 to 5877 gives 1.02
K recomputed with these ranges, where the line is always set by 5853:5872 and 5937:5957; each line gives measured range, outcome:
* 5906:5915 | 0.0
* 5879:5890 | 0.6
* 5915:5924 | -0.1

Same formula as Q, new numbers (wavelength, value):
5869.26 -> 6.29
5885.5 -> 6.16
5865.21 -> 6.15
